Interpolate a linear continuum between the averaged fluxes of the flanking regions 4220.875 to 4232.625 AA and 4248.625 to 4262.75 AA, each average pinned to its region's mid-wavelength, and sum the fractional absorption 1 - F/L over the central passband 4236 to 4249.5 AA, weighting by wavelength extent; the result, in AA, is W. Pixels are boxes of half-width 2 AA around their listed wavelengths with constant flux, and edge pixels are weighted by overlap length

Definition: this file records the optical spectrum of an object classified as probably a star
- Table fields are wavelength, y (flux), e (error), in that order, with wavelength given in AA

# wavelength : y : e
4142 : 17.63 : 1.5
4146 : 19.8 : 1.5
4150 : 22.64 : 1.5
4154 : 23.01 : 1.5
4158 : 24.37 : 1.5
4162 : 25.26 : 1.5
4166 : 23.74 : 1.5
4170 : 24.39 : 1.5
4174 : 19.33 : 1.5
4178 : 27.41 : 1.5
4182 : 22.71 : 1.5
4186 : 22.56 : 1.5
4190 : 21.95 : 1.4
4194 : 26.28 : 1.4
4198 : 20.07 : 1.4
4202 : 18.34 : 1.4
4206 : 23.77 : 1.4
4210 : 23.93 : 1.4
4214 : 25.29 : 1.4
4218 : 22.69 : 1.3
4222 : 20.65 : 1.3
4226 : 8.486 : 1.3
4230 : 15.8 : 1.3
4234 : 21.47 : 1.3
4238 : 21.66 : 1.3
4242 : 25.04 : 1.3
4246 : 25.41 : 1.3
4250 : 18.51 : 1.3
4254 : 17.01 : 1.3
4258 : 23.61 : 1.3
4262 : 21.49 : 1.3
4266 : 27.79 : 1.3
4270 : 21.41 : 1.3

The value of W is -4.3 AA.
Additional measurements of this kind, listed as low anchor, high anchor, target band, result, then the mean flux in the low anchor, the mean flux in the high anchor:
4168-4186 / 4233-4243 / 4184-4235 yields 4.7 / 23.4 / 22.6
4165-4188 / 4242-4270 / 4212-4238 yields 4.0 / 23.3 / 22.4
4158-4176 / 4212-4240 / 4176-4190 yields -1.0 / 23.3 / 19.4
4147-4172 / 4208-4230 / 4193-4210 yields -0.9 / 23.7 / 19.8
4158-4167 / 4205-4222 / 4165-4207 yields 2.4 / 24.6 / 23.5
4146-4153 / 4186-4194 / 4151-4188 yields -1.8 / 21.9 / 23.2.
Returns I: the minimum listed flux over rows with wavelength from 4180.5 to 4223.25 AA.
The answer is 18.34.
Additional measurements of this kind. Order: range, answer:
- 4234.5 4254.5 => 17.01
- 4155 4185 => 19.33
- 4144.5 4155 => 19.8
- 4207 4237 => 8.486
